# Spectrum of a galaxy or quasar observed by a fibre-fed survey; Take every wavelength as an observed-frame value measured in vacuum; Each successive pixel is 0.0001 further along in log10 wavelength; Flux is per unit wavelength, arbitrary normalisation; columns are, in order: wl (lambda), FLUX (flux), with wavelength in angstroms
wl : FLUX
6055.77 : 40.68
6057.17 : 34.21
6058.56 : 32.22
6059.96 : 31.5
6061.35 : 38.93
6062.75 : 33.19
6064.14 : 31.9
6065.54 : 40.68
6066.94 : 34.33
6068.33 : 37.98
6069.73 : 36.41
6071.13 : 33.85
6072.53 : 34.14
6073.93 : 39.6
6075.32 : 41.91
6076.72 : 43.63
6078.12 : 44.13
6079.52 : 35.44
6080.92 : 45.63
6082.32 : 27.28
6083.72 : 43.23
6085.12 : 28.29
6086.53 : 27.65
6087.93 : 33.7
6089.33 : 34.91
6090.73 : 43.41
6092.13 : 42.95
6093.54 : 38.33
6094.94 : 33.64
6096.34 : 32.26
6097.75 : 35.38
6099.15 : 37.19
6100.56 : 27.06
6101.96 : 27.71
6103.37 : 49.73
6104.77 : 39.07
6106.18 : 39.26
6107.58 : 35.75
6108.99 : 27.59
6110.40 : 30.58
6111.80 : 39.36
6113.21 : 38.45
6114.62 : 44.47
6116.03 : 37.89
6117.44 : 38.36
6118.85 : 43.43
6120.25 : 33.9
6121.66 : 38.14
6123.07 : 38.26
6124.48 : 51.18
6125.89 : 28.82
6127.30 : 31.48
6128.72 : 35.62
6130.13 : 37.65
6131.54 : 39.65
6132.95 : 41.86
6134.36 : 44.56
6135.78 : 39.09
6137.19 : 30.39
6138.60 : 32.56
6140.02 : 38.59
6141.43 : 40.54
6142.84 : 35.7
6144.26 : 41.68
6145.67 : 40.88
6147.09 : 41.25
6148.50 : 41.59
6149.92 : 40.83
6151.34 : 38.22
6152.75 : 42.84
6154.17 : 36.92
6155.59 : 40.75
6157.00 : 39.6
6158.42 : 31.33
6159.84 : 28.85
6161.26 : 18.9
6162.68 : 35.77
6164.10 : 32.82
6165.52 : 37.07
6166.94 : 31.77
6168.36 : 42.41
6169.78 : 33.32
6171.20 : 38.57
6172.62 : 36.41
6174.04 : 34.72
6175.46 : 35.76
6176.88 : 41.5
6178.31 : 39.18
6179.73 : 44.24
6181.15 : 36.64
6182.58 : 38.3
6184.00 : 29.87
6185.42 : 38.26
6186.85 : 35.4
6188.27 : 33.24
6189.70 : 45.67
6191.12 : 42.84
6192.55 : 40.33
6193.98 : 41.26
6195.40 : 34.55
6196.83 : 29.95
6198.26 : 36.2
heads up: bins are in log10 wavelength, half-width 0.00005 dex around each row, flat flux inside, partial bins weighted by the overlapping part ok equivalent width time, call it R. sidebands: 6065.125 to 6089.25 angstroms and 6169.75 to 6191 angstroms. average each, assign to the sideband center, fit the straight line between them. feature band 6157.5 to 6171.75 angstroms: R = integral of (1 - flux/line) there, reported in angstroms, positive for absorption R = 1.7 angstroms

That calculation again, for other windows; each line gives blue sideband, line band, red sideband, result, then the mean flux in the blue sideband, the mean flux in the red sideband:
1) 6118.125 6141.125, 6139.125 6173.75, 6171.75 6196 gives 1.02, 37.9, 38.2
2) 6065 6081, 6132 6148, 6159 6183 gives -1.00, 38.7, 35.6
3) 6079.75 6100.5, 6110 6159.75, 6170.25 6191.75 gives -2.14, 35.7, 38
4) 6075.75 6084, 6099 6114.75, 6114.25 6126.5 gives 1.38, 39.8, 39.3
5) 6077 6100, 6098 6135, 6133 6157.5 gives 0.33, 36.5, 39.3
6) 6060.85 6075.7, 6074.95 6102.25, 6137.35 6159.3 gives 0.57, 36.5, 38.6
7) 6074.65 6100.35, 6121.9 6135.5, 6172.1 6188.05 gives -0.63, 37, 37.2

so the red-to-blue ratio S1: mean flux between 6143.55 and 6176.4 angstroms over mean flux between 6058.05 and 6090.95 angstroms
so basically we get 1.01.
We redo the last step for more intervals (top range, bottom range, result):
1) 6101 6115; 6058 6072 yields 1.05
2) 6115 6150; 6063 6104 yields 1.05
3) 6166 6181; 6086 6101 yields 1.07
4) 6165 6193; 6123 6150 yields 0.98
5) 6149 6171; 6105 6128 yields 0.95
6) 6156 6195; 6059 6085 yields 0.98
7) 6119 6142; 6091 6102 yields 1.08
